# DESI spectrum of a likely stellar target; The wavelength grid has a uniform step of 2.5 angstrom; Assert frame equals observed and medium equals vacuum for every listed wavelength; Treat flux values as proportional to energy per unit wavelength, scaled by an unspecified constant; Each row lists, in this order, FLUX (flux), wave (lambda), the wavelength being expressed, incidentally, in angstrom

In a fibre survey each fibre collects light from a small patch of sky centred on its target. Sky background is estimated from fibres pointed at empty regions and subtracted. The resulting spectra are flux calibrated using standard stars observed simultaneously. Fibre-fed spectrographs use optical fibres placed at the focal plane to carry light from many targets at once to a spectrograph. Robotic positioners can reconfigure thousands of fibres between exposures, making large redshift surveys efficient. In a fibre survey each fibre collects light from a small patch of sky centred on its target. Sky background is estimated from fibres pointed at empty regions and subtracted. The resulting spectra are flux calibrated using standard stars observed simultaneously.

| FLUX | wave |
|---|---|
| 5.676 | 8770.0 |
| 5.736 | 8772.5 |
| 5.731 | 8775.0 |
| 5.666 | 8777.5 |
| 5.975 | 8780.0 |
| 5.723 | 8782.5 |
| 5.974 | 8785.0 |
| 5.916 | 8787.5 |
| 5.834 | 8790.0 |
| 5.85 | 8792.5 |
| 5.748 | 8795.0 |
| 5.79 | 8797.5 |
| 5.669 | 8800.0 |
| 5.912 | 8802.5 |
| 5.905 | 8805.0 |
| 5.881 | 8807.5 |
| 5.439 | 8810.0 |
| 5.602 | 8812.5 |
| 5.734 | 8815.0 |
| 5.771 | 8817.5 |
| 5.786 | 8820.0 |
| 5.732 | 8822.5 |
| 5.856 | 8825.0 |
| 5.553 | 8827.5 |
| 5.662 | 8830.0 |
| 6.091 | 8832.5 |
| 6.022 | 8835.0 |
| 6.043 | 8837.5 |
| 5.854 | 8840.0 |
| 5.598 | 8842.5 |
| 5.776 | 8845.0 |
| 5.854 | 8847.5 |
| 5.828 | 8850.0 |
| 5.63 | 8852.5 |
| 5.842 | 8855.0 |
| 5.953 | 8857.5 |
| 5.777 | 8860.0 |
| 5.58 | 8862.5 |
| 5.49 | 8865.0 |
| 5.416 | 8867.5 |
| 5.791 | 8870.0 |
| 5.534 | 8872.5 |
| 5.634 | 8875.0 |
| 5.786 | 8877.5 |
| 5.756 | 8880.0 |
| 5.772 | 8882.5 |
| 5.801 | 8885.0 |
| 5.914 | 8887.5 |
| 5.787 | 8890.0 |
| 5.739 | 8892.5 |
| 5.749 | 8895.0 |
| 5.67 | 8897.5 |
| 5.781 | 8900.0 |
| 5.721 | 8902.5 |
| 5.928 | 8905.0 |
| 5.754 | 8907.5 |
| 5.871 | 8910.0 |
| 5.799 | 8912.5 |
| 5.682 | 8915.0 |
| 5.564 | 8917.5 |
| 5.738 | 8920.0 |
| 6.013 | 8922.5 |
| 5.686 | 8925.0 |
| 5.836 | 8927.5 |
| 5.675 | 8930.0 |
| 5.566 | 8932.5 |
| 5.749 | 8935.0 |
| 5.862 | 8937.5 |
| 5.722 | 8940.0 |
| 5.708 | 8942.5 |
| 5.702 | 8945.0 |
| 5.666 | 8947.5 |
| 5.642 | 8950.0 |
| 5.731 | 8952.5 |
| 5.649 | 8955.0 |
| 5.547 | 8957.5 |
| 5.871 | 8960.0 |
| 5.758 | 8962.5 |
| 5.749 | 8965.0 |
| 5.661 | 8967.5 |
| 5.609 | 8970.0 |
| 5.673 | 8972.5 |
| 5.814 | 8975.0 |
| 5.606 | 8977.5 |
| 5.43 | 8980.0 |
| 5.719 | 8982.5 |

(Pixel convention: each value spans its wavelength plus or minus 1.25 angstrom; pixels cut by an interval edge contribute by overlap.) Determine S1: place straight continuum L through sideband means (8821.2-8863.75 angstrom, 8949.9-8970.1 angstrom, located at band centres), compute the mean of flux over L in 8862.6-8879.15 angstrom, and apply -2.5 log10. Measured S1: 0.03 mag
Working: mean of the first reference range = 5.8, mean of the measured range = 5.61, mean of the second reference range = 5.7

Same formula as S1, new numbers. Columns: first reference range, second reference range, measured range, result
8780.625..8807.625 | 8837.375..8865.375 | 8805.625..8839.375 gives 0.00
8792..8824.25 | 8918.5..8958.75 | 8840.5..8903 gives 0.00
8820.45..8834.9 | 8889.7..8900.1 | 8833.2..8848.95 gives -0.01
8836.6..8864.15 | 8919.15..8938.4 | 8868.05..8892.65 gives 0.01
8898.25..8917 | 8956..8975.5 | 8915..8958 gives 0.01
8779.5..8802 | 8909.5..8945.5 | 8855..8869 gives 0.02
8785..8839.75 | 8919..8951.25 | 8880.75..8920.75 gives 0.00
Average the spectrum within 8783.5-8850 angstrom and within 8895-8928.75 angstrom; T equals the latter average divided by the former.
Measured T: 0.99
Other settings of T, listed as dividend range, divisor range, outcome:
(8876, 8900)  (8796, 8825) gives 1.00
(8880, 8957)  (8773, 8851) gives 0.99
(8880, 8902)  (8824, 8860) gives 0.99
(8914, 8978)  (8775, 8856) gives 0.99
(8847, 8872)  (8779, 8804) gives 0.98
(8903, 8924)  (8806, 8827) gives 1.01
